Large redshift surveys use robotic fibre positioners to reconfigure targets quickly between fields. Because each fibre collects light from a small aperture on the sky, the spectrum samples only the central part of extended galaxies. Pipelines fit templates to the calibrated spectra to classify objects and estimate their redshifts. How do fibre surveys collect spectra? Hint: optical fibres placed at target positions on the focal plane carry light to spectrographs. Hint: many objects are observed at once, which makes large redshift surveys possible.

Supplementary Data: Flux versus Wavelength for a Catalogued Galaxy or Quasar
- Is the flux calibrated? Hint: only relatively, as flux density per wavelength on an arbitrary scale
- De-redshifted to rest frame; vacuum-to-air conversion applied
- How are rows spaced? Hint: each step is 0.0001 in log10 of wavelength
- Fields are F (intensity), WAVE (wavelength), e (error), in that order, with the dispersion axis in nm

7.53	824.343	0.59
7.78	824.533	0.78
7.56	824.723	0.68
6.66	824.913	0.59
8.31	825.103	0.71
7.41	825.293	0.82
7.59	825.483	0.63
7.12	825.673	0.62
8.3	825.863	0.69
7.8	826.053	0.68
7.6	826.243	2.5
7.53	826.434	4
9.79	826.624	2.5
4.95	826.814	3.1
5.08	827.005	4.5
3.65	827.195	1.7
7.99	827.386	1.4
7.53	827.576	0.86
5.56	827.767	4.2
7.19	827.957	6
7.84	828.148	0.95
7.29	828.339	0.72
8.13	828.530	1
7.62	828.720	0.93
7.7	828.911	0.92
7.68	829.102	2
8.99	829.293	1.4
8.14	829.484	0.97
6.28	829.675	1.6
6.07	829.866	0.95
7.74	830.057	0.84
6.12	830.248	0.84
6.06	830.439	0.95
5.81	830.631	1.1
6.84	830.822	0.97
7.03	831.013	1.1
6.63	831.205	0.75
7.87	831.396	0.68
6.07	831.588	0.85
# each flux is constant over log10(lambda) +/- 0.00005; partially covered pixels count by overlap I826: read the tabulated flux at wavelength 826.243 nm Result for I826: 7.6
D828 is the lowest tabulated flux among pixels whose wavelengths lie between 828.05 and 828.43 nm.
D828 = 7.29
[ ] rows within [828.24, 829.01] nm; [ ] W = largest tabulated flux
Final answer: 8.13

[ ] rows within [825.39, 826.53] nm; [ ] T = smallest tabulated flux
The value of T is 7.12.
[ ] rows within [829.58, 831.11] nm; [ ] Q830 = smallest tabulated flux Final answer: 5.81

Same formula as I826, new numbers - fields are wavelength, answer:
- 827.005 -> 5.08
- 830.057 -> 7.74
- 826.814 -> 4.95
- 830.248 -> 6.12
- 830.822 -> 6.84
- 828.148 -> 7.84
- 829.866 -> 6.07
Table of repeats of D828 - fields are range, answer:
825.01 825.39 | 7.41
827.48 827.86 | 5.56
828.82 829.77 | 6.28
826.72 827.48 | 3.65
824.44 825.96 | 6.66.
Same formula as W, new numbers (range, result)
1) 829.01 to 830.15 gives 8.99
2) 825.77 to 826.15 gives 8.3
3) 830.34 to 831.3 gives 7.03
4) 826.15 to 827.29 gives 9.79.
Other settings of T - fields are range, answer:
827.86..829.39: 7.19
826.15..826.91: 4.95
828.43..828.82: 7.62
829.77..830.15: 6.07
